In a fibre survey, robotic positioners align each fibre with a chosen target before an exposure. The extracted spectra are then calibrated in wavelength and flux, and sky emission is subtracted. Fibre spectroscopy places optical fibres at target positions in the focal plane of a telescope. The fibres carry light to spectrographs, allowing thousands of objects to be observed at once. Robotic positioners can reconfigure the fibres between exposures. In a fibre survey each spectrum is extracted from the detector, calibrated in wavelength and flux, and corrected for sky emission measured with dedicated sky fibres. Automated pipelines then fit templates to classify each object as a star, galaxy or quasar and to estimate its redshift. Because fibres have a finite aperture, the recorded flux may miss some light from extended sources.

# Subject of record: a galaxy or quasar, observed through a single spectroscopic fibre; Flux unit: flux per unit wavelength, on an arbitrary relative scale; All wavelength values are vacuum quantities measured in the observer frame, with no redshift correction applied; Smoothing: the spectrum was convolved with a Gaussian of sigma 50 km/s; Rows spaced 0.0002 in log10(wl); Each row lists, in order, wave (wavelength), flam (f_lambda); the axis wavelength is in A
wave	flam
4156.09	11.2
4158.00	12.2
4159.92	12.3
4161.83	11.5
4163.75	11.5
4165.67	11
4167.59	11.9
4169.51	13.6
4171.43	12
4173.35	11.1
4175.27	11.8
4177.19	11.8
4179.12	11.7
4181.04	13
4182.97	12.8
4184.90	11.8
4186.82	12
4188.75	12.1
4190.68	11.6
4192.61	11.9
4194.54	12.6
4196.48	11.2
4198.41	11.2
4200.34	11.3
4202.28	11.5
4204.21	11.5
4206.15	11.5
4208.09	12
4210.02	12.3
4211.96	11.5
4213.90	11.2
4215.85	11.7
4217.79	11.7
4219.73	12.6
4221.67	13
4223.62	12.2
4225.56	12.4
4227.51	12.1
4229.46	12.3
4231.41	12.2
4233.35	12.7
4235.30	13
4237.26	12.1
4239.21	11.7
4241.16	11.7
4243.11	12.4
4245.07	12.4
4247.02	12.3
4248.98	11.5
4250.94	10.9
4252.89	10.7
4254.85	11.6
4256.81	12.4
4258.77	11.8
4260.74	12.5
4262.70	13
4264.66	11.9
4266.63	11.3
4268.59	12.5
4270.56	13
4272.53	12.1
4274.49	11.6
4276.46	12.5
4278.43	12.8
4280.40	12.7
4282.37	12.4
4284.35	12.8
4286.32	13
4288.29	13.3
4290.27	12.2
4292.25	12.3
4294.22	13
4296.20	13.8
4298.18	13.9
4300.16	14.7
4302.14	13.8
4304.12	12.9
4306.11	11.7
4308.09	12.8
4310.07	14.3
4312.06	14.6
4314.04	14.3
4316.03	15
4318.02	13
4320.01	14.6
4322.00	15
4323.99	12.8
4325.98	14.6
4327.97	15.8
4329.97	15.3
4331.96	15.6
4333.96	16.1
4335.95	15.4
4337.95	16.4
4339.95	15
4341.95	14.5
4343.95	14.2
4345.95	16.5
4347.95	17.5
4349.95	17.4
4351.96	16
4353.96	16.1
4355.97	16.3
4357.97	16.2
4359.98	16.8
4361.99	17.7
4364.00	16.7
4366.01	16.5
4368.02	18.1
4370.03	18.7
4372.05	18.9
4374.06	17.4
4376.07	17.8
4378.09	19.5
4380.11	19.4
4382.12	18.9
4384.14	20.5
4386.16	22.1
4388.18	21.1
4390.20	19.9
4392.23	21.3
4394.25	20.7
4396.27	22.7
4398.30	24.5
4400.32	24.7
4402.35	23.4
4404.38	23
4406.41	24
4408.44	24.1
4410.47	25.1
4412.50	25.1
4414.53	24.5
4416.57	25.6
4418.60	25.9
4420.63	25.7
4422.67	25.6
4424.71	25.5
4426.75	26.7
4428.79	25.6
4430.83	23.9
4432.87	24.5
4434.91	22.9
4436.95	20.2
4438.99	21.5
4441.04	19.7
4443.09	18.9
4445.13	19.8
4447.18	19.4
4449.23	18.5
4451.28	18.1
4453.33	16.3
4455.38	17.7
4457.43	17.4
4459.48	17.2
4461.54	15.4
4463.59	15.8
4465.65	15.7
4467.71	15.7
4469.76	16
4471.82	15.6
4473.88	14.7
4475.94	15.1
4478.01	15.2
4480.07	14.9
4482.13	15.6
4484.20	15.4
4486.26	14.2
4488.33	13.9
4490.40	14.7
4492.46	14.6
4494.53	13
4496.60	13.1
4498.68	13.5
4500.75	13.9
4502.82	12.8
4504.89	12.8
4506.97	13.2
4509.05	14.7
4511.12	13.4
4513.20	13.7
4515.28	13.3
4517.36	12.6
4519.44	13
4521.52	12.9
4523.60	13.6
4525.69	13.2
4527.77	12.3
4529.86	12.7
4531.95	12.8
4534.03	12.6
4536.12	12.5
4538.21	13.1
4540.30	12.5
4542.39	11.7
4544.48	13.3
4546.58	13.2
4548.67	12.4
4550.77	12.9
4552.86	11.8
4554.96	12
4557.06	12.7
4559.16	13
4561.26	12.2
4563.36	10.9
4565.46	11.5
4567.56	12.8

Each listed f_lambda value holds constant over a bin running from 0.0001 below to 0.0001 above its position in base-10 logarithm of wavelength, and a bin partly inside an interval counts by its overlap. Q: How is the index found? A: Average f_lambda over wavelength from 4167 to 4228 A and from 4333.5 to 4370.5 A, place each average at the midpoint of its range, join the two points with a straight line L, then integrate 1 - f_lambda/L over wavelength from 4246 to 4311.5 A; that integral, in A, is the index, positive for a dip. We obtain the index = 7.97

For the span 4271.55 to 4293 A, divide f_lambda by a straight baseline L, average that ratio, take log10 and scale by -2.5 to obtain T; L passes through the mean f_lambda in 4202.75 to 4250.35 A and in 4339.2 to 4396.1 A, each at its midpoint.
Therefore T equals 0.15 mag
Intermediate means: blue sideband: 12.1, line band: 12.5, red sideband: 18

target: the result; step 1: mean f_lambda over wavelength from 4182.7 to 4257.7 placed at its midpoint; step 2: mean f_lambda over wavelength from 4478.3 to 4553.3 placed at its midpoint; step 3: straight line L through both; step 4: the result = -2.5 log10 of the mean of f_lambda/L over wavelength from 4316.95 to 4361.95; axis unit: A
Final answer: -0.24 mag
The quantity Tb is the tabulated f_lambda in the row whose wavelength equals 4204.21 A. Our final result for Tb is 11.5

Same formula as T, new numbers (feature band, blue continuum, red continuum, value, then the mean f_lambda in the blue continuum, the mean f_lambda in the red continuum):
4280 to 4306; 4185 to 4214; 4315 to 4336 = 0.073 mag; 11.7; 14.8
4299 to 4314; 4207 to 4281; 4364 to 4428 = 0.191 mag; 12.1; 22.1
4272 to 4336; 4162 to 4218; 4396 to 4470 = 0.200 mag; 11.8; 21.6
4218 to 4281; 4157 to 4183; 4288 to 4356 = 0.099 mag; 12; 14.6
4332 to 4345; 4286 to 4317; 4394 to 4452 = 0.077 mag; 13.5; 23.1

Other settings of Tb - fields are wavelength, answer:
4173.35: 11.1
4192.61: 11.9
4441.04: 19.7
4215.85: 11.7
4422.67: 25.6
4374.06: 17.4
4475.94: 15.1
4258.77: 11.8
